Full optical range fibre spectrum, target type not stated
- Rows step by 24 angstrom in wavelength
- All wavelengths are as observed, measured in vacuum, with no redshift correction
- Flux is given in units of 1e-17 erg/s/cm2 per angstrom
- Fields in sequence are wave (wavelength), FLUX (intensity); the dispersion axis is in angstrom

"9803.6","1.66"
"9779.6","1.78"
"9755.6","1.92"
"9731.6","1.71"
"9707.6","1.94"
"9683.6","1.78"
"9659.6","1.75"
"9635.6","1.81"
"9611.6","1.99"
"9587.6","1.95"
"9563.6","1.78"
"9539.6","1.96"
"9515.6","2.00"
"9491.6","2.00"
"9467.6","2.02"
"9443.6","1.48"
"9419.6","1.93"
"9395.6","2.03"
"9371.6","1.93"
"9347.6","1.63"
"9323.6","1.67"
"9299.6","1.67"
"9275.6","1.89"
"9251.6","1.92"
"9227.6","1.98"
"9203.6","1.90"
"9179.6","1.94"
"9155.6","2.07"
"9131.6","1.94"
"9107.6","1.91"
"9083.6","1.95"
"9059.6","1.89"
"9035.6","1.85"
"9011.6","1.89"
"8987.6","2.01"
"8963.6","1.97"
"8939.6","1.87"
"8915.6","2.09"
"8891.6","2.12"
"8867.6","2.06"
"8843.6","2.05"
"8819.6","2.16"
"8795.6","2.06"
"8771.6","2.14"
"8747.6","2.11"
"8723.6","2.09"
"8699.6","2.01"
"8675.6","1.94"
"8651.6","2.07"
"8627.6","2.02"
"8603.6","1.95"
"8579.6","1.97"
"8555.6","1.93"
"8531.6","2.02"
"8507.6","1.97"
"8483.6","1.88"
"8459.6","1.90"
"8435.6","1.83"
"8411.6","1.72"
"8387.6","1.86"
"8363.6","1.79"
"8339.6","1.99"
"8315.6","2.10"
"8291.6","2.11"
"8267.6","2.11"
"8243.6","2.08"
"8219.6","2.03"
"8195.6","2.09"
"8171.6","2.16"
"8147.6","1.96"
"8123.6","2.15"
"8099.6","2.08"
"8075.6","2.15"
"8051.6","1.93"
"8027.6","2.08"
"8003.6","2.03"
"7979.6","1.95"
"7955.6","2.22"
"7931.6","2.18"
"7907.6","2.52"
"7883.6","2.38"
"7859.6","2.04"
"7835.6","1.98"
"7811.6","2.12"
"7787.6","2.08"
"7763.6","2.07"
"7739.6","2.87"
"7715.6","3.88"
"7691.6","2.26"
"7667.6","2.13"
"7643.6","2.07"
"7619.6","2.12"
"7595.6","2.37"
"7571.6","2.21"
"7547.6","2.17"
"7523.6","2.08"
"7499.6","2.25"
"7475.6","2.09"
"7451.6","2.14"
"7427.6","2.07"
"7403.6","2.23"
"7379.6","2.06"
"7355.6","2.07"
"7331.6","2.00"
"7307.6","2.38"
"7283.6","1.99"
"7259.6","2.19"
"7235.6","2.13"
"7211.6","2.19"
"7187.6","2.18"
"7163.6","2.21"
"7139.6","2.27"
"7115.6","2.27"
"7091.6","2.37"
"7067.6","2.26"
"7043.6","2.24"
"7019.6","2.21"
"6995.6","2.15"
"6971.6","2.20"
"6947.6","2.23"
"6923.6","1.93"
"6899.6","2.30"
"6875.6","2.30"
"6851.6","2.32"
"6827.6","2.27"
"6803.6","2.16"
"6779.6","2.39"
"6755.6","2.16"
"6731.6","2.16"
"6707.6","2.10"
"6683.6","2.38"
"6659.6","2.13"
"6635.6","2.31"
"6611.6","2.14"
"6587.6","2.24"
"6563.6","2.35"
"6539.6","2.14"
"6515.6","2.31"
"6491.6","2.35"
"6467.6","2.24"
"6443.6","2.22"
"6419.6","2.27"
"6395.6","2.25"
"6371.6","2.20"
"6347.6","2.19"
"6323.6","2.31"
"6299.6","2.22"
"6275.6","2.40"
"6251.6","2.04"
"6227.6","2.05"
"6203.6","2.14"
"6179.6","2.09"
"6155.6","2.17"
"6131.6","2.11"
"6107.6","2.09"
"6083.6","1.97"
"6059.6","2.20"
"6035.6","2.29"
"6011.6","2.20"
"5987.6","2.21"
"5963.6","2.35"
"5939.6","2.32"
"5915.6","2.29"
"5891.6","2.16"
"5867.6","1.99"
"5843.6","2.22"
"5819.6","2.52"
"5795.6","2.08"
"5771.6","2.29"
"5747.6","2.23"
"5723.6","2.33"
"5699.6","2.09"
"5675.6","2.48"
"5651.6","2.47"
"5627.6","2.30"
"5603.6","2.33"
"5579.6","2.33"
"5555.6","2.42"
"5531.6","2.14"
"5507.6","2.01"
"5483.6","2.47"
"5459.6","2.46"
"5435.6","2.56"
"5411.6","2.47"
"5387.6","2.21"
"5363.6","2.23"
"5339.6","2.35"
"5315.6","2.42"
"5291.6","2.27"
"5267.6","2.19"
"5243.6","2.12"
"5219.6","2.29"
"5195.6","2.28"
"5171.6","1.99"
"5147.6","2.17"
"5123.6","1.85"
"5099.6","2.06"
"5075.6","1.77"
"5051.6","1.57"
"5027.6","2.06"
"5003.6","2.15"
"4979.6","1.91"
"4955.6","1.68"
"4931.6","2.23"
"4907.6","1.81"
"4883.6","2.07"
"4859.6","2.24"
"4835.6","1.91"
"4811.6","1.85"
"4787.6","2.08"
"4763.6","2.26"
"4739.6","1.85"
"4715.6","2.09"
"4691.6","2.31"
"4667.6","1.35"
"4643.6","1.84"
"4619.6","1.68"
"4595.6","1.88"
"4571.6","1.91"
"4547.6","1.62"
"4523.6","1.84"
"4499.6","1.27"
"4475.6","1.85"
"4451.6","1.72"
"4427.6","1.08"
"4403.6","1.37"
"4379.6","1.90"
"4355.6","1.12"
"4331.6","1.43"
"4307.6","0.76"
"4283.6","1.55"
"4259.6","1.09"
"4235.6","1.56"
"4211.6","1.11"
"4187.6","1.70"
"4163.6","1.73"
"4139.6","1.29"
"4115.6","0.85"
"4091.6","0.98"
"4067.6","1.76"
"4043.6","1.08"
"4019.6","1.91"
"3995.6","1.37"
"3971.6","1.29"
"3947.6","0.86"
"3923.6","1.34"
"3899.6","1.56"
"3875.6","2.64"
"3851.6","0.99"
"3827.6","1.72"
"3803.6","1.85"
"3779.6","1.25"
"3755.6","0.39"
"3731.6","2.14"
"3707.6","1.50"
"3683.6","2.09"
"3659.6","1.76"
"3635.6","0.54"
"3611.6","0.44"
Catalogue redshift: 0.175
